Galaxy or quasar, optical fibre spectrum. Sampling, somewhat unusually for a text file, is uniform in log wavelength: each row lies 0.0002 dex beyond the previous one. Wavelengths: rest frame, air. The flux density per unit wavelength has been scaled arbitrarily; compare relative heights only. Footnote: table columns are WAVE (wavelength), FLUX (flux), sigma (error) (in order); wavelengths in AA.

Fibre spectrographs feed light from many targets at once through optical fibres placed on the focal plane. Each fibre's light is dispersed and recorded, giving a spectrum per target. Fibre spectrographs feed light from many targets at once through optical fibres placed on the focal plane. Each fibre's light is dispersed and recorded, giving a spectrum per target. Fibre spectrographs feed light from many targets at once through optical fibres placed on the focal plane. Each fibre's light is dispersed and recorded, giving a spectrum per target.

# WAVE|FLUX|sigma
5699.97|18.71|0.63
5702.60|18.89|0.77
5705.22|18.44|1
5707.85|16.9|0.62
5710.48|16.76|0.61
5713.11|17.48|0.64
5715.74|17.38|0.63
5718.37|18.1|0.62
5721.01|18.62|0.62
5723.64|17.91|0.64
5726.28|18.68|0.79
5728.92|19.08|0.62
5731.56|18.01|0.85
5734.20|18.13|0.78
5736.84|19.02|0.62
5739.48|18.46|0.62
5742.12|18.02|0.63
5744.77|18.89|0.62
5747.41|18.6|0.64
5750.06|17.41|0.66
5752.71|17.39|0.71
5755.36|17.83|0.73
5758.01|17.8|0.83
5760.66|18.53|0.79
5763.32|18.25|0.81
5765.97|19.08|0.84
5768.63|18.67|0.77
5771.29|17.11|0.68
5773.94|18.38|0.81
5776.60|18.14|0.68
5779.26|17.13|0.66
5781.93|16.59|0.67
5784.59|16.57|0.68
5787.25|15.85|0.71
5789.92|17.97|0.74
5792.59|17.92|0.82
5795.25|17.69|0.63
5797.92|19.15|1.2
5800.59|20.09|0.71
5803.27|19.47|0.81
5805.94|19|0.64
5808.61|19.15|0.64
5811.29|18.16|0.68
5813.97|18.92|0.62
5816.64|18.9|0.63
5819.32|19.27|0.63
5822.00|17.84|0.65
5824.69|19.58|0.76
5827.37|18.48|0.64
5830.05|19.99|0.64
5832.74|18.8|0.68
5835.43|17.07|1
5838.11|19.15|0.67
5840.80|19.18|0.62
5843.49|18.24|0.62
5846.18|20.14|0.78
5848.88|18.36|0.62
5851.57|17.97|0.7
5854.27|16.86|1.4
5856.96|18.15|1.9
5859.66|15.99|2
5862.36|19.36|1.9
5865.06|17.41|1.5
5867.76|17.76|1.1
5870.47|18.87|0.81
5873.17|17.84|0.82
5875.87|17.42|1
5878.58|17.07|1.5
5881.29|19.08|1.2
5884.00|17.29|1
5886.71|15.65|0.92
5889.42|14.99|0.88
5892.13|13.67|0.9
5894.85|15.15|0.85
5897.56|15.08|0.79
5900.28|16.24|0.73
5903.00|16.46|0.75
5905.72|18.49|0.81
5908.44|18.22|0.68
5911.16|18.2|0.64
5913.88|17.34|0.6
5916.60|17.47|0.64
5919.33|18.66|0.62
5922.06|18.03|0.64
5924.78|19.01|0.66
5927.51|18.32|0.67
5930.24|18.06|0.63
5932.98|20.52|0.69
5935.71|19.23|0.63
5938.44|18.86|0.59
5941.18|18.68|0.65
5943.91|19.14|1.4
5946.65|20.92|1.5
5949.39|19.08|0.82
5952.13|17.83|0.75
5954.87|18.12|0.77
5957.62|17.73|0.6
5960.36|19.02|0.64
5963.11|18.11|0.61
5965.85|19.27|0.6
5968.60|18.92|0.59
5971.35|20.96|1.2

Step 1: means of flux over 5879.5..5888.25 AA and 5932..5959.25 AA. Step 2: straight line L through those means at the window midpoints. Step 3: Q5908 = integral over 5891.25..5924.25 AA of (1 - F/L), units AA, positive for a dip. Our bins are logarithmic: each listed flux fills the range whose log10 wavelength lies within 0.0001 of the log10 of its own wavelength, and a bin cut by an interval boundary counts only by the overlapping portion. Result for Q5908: 1.7 AA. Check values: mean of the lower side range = 17.3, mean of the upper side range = 19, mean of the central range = 17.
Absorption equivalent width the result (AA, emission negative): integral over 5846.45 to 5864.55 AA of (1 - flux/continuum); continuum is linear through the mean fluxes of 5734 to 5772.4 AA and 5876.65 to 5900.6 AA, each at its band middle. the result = -1.4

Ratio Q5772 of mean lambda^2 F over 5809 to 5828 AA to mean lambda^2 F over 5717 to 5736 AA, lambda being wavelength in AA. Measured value 1.05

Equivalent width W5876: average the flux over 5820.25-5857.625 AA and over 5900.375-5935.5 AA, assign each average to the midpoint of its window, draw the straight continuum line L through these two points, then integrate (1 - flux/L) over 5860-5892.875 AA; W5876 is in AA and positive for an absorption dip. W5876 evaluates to 2.1 AA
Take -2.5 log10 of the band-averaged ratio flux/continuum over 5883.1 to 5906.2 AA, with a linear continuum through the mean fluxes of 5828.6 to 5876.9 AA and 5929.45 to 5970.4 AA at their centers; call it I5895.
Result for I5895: 0.18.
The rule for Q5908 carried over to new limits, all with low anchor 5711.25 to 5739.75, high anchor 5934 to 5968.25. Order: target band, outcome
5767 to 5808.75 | 0.8 AA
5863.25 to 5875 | 0.4 AA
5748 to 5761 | 0.4 AA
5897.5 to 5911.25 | 1.1 AA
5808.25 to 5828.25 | -0.3 AA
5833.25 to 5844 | 0.1 AA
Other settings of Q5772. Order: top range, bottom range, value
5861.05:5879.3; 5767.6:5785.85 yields 1.06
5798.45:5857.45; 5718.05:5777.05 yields 1.06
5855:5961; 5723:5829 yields 1.02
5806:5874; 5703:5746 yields 1.06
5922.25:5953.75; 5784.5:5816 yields 1.08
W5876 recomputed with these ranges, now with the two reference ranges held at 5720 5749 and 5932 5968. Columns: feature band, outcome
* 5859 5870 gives 0.5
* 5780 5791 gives 1.1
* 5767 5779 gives 0.4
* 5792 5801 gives 0.0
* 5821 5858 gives 0.3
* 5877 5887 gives 0.7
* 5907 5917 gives 0.5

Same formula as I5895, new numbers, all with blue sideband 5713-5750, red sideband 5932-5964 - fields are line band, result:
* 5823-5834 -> -0.03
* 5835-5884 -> 0.03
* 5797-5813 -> -0.04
